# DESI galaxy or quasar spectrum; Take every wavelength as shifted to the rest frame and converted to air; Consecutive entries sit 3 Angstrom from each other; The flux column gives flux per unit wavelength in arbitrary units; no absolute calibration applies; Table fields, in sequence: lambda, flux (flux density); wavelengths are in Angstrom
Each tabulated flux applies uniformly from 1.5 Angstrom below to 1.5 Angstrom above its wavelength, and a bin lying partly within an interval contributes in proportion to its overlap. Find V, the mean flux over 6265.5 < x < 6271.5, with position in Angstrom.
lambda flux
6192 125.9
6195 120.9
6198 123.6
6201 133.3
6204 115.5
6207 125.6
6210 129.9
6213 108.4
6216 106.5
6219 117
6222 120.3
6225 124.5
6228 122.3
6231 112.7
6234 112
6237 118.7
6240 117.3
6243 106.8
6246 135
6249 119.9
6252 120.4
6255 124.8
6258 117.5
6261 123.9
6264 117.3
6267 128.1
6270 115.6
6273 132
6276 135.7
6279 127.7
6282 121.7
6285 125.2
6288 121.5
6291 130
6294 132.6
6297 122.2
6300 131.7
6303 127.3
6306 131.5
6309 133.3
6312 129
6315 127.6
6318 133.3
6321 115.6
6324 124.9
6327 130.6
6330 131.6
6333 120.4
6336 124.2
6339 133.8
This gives 122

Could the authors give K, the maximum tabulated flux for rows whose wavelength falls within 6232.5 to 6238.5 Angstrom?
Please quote 118.7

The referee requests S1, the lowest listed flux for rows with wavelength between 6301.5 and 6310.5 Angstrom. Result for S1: 127.3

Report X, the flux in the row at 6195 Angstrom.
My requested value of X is 120.9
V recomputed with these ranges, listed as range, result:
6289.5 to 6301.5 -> 129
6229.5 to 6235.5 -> 112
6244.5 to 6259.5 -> 124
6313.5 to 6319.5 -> 130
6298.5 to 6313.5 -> 131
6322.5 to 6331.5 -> 129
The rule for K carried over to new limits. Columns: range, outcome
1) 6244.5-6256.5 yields 135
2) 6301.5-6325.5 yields 133.3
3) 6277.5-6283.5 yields 127.7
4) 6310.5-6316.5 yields 129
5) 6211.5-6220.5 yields 117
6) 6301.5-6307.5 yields 131.5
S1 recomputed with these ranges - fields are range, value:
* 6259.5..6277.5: 115.6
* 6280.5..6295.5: 121.5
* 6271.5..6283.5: 121.7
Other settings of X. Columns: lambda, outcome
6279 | 127.7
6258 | 117.5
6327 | 130.6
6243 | 106.8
